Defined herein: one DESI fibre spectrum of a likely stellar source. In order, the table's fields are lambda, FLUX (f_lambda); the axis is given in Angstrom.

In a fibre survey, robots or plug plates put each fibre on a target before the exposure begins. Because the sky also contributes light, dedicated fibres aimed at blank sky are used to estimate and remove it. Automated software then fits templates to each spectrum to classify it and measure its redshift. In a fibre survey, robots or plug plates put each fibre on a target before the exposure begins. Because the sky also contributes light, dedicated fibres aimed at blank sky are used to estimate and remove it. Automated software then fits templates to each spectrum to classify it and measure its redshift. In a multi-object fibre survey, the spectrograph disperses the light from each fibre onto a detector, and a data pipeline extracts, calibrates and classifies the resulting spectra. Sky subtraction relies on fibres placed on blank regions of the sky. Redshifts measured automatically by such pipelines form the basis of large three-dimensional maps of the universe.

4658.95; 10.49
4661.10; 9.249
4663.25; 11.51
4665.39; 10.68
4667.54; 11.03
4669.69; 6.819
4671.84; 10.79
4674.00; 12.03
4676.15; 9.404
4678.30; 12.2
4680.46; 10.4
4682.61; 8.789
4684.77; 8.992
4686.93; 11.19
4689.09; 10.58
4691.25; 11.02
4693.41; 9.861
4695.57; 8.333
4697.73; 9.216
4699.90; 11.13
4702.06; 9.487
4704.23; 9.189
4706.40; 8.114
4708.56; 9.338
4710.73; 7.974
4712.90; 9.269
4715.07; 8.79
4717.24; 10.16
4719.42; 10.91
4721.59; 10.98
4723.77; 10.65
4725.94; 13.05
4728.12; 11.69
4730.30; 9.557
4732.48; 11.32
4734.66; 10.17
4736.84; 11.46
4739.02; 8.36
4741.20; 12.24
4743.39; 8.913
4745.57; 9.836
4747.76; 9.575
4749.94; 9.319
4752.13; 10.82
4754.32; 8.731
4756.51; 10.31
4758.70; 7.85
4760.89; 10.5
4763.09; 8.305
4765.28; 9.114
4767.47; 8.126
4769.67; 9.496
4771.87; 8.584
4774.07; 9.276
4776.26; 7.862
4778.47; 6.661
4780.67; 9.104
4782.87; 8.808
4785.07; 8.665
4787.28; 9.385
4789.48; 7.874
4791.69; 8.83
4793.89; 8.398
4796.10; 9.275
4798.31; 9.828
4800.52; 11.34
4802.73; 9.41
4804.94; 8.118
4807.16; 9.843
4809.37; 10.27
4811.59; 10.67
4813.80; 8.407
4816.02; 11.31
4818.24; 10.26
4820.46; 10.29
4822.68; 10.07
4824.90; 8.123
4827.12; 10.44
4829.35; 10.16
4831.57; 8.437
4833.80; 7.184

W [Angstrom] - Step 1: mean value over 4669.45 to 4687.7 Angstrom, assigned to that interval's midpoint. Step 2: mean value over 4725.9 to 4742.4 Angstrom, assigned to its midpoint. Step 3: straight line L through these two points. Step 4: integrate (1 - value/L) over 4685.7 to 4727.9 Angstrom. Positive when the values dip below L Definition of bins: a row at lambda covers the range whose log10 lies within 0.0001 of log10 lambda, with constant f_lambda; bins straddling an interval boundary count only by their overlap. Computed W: 2.1 Angstrom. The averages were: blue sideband 10.2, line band 9.99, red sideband 10.8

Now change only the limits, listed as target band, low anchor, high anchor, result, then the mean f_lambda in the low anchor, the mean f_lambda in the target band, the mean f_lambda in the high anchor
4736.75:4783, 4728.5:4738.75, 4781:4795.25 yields 2.2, 10.5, 9.2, 8.7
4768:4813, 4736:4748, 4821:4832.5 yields 3.1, 10.1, 9.07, 9.51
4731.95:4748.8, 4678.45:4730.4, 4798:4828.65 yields -0.4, 9.99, 10.2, 9.89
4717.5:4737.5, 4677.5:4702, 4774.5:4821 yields -2.5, 10.1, 11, 9.26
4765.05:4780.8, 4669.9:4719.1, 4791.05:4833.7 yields 2.0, 9.79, 8.46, 9.61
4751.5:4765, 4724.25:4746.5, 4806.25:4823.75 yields 1.5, 10.7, 9.35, 10.1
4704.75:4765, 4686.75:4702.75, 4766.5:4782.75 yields -4.3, 10.1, 9.91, 8.46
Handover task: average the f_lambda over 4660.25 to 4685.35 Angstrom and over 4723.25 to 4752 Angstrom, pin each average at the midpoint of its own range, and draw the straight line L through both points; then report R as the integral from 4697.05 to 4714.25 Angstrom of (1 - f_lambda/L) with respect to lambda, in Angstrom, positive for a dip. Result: 1.88 Angstrom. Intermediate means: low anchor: 10.2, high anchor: 10.5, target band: 9.21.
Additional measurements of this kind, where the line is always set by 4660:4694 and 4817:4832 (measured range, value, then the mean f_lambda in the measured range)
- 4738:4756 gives 0.5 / 9.75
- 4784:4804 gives 1.3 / 9.22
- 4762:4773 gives 1.4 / 8.73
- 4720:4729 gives -1.3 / 11.6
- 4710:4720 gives 0.7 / 9.39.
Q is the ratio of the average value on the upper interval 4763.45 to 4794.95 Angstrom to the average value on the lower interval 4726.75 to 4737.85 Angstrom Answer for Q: 0.79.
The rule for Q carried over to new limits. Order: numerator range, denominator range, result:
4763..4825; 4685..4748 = 0.91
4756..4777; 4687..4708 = 0.92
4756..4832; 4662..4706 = 0.92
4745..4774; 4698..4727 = 0.94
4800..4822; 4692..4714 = 1.08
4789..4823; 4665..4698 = 0.96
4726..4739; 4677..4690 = 1.05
